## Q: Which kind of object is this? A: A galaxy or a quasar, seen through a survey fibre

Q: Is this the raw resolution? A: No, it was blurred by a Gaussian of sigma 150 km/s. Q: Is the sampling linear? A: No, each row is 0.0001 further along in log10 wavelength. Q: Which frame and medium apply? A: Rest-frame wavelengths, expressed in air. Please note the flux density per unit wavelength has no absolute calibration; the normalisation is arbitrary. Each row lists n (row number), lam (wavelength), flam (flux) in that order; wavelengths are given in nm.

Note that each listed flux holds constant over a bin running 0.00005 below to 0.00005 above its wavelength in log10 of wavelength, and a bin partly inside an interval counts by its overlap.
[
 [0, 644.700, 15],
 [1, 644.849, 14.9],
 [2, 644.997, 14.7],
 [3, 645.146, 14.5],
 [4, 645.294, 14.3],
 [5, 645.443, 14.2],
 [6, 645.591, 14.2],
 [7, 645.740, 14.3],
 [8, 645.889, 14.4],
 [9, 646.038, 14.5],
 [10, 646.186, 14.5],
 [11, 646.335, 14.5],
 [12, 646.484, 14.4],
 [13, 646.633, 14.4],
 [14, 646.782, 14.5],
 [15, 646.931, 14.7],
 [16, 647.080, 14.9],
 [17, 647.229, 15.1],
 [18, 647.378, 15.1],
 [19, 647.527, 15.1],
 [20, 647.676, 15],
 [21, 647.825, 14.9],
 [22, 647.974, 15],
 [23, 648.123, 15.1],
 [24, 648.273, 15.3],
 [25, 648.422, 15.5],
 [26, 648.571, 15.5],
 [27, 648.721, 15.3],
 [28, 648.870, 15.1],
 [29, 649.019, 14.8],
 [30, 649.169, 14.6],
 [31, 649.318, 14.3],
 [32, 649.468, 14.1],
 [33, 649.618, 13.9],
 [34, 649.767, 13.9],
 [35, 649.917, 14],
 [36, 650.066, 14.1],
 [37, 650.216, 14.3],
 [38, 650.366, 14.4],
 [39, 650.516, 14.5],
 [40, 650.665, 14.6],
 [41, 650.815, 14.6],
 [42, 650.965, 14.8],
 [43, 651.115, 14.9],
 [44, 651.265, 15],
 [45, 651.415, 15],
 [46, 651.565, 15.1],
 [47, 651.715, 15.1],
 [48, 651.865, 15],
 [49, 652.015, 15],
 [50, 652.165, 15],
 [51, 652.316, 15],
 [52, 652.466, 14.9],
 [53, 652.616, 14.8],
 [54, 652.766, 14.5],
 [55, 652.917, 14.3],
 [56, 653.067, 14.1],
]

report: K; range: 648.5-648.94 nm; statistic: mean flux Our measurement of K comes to 15.3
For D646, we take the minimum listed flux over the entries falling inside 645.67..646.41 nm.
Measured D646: 14.3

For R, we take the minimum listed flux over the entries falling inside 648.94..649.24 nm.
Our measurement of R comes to 14.6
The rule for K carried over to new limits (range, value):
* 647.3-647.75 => 15.1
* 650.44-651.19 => 14.7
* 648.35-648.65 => 15.5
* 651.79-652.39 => 15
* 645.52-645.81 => 14.2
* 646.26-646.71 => 14.4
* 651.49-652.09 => 15.1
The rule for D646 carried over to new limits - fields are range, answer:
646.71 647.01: 14.5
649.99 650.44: 14.1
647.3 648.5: 14.9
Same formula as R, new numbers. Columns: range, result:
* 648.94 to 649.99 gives 13.9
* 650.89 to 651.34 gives 14.8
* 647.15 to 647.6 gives 15.1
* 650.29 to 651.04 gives 14.4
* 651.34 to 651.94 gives 15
